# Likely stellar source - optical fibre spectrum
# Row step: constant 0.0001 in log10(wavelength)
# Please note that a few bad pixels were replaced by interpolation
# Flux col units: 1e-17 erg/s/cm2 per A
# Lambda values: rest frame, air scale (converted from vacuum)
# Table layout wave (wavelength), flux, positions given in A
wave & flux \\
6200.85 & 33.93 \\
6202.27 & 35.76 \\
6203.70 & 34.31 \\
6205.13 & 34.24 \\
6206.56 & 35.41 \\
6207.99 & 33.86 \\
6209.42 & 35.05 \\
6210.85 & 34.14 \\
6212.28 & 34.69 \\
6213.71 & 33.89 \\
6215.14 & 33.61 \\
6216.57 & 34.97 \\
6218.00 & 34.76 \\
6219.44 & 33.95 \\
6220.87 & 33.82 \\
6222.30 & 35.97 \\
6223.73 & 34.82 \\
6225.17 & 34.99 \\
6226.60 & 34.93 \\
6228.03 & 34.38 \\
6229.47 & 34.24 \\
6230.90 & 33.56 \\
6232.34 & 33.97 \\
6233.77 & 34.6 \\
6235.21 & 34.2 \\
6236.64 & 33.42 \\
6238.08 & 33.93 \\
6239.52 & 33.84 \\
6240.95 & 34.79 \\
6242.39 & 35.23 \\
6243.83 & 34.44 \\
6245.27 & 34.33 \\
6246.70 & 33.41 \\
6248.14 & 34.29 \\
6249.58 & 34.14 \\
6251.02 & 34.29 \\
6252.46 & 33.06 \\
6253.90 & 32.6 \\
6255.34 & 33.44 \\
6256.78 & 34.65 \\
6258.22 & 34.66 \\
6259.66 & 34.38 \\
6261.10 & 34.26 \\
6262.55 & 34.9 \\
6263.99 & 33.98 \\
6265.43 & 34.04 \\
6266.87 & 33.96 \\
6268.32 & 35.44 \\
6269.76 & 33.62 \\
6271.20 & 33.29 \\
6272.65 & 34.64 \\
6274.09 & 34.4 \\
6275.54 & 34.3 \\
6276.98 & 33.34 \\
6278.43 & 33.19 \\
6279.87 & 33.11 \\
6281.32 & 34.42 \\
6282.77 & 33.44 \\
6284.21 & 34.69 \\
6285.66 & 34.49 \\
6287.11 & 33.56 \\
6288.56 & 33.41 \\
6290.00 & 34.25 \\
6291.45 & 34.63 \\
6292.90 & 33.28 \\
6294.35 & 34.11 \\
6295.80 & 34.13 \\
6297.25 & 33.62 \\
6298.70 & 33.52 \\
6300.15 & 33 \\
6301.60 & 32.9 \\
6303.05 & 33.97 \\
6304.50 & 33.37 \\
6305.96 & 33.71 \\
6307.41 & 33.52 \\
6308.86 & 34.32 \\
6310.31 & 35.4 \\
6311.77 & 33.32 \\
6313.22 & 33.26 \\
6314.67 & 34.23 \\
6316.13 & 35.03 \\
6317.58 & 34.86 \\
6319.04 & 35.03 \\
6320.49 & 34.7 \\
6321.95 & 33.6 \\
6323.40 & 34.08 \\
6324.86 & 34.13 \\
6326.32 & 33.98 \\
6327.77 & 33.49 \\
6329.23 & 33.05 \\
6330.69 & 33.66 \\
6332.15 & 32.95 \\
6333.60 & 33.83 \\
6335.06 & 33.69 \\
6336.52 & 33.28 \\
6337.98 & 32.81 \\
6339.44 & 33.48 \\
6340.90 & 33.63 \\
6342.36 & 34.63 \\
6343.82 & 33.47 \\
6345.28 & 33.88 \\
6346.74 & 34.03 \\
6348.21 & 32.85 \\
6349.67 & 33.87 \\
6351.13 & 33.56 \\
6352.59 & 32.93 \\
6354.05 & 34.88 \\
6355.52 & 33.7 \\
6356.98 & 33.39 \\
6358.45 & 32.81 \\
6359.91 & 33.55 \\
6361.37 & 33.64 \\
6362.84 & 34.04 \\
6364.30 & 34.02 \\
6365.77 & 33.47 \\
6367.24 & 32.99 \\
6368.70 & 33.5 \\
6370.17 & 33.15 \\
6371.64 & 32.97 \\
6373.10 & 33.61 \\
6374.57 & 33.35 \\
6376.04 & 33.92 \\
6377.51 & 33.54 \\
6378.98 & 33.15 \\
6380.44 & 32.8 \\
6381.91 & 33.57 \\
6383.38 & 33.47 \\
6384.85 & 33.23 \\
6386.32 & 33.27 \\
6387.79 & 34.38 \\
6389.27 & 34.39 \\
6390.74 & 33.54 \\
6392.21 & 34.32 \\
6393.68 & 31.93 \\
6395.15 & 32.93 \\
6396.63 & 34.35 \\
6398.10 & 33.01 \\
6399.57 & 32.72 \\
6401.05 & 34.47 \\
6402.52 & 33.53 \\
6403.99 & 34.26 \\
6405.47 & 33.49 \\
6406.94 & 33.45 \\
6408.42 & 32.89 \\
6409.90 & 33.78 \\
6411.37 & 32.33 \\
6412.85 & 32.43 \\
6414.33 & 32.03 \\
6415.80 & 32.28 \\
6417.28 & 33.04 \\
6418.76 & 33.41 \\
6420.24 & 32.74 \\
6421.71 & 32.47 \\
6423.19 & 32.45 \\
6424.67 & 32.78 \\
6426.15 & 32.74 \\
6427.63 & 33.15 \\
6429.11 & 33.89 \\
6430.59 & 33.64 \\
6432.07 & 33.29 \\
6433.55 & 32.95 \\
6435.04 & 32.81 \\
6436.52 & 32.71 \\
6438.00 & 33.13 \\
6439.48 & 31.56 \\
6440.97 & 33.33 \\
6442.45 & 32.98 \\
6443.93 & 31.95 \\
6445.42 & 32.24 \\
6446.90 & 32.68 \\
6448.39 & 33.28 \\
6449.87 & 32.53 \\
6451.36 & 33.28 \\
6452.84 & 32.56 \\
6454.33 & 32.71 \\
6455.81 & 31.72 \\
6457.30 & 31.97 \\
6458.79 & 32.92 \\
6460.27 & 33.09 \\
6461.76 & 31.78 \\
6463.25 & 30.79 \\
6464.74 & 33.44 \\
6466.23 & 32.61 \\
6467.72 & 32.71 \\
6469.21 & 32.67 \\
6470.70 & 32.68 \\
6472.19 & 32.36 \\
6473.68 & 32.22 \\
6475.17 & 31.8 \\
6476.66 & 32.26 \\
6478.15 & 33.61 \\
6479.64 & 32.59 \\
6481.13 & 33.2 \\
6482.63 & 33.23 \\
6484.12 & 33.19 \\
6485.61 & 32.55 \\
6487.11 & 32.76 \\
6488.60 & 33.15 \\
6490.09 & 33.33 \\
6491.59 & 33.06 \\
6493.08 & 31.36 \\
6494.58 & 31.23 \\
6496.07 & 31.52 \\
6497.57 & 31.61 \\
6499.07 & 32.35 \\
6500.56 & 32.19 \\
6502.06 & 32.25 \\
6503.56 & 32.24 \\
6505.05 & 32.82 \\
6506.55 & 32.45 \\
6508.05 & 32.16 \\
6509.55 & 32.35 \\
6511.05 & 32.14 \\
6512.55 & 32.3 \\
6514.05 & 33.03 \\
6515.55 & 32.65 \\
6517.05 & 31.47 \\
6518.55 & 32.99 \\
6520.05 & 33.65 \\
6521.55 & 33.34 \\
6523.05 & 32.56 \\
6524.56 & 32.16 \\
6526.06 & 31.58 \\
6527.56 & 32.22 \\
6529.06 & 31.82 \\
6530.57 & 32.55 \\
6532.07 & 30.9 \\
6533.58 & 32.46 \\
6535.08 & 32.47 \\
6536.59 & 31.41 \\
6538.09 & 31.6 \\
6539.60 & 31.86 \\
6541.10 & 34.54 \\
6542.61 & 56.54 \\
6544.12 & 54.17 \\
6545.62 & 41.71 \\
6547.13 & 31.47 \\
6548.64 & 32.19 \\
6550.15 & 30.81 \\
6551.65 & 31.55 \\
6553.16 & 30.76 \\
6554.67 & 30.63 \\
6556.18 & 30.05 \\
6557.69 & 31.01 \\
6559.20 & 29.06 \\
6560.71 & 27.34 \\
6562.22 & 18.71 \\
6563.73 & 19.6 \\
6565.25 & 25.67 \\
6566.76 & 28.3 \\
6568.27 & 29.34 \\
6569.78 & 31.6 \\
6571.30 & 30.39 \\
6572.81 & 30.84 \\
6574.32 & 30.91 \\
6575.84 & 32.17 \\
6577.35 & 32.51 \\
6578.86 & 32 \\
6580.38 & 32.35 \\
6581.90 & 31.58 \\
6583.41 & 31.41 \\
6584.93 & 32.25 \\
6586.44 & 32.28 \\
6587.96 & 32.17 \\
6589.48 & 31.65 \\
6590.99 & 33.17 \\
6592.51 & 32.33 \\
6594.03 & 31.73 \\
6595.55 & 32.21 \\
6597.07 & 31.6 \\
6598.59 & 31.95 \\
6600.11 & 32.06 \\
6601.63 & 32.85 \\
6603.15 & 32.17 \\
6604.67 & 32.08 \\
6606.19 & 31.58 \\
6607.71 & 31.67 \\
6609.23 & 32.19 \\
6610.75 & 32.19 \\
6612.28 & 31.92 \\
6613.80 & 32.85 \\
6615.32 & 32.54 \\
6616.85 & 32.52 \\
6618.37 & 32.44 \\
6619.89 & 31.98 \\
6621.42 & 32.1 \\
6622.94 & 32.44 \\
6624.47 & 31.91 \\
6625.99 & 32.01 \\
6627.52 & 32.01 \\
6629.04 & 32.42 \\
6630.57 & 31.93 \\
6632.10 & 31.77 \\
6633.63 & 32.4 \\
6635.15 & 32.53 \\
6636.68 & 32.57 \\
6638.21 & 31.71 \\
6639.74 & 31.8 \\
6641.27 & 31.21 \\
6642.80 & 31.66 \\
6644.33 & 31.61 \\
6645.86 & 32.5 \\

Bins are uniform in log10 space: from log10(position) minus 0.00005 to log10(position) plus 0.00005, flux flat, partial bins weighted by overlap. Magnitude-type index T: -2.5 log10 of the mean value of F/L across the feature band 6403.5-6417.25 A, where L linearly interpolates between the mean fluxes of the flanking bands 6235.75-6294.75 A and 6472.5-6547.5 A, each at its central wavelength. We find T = 0.02 mag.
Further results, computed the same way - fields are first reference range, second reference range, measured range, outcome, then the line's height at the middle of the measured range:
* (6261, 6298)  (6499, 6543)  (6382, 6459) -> 0.013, 33.4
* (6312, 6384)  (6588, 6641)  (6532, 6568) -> 0.009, 32.5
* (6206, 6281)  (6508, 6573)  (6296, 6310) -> 0.006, 33.8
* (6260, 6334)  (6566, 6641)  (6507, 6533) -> 0.004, 32.5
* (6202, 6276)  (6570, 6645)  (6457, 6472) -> 0.014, 32.9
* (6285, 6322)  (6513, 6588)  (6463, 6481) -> 0.005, 32.7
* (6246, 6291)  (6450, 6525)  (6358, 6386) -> -0.004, 33.3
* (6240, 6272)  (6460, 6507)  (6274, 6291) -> 0.002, 34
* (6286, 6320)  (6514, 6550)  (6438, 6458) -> 0.059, 34.4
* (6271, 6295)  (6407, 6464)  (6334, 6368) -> -0.007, 33.4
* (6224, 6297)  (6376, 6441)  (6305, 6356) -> -0.006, 33.7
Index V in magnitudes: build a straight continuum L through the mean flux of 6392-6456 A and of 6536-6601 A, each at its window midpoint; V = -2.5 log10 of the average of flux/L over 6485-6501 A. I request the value 0.01 mag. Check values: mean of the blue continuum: 33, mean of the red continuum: 32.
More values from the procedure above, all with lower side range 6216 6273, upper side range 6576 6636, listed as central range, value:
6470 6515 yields 0.01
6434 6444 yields 0.01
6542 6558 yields -0.12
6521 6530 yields 0.01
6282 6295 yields 0.00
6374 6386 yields 0.00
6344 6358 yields 0.00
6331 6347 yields 0.00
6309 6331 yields -0.01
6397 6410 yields -0.01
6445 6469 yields 0.02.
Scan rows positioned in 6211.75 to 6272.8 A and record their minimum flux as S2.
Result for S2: 32.6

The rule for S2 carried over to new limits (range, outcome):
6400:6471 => 30.79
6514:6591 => 18.71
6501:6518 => 31.47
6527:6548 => 30.9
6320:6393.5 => 32.8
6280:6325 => 32.9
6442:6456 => 31.72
